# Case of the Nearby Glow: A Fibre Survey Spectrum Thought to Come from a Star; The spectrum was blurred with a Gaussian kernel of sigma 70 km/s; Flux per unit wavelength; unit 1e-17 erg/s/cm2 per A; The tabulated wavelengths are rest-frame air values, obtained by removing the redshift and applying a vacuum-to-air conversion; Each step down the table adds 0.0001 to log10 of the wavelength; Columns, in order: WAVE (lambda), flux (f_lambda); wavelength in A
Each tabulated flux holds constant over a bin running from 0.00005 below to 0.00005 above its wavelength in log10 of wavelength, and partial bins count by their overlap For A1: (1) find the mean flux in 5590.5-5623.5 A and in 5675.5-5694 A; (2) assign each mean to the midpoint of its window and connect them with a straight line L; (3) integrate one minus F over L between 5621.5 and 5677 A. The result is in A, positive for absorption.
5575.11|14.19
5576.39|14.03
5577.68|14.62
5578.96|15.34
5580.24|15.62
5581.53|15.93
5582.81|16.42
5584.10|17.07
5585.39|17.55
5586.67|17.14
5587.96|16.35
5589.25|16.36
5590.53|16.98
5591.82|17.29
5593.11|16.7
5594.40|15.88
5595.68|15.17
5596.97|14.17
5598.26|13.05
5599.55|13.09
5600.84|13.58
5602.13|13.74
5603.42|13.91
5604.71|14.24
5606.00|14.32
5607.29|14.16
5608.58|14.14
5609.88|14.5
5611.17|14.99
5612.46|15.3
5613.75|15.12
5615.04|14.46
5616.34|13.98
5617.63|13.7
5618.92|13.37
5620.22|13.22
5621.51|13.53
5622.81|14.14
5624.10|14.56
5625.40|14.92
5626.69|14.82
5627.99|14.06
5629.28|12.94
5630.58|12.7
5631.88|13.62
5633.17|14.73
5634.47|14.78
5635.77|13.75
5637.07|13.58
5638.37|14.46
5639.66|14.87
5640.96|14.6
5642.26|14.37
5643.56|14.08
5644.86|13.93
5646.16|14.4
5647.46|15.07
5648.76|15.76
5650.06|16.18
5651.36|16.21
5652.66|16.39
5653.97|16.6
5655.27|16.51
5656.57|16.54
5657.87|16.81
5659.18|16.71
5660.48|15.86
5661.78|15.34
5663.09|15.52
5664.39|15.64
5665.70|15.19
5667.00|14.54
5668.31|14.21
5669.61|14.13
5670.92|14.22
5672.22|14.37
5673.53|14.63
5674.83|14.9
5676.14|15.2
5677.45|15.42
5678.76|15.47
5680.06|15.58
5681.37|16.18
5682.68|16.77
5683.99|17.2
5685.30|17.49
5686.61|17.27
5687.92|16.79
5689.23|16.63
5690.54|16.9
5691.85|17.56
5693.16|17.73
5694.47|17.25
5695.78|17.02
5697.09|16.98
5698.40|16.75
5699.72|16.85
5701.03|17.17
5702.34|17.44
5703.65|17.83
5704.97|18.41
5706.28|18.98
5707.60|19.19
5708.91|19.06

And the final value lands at 2.6 A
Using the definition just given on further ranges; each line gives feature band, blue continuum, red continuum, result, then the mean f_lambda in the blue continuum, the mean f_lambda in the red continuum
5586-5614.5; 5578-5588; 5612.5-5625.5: 0.6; 16.4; 14.1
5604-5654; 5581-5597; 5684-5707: 7.0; 16.5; 17.4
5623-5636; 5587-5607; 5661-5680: 0.8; 15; 14.9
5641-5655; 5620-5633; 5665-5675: -1.1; 13.9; 14.5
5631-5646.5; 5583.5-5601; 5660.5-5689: 1.4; 15.8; 15.5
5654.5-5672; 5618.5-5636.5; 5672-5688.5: -0.2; 13.9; 16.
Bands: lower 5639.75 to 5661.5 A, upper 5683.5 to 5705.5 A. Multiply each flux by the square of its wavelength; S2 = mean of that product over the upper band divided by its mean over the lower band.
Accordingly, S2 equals 1.12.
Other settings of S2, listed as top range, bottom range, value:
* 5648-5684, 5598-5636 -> 1.13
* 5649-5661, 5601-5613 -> 1.16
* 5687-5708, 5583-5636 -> 1.22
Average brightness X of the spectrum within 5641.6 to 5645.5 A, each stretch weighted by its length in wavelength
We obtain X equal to 14.1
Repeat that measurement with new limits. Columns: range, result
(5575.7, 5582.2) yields 15.1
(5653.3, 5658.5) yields 16.6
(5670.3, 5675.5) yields 14.5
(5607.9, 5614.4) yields 14.8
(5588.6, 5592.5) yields 16.9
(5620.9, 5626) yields 14.3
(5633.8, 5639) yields 14.1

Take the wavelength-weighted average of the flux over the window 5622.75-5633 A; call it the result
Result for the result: 14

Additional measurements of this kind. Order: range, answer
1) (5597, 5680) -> 14.7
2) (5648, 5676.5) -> 15.5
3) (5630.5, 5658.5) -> 15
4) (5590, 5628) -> 14.5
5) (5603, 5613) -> 14.4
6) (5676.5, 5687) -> 16.4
